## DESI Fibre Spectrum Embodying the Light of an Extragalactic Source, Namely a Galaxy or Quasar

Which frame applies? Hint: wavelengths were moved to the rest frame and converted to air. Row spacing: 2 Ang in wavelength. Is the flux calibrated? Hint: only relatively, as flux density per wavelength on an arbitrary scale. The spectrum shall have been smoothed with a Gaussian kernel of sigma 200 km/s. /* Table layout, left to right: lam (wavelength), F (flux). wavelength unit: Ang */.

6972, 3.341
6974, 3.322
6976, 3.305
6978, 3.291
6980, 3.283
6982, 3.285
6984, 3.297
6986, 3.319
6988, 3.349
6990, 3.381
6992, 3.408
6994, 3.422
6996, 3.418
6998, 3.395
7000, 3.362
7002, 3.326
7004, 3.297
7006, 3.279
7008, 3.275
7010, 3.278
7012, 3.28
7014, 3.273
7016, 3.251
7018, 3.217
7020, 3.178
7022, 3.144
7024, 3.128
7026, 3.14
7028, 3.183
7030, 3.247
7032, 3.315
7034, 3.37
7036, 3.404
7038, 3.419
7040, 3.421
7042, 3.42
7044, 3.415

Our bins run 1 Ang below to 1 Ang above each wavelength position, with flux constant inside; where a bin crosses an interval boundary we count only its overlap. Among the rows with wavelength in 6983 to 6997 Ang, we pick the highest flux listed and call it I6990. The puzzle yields 3.422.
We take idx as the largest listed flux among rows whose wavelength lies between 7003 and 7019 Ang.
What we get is 3.297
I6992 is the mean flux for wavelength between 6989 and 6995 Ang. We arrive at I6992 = 3.4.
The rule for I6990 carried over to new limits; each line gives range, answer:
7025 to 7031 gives 3.247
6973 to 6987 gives 3.322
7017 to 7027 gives 3.217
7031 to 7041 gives 3.421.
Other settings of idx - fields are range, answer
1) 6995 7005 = 3.418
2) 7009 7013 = 3.28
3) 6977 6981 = 3.291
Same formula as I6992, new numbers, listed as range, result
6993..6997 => 3.42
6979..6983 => 3.28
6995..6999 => 3.41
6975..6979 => 3.3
